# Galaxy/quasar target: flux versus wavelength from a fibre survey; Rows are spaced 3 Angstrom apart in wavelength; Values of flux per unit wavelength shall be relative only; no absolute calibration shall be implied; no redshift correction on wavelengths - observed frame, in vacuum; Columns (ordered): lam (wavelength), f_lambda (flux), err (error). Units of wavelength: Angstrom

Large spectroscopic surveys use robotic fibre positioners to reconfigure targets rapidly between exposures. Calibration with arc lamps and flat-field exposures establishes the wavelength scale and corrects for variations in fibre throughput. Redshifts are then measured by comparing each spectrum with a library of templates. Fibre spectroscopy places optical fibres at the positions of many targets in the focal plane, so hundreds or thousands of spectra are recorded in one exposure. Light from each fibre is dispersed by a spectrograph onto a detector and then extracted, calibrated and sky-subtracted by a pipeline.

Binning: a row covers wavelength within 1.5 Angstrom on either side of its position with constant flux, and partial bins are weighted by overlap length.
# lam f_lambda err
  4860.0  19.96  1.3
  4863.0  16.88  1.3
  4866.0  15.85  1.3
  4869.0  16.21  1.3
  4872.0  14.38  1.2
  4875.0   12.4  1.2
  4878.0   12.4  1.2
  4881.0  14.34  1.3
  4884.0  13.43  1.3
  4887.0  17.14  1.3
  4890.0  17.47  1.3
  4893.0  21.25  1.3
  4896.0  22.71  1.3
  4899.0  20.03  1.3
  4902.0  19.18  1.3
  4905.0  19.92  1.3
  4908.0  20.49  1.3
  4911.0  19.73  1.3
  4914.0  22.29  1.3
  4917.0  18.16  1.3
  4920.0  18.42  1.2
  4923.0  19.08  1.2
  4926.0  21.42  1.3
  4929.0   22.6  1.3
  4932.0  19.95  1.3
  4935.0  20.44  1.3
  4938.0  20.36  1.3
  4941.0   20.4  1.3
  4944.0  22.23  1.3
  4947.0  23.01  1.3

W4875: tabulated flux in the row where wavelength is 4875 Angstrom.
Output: 12.4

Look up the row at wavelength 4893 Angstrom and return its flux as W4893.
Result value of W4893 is 21.25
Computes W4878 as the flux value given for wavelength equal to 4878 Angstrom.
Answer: 12.4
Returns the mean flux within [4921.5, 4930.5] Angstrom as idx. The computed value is 21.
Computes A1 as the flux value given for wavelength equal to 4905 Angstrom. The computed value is 19.92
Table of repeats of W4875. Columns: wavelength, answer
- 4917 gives 18.16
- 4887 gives 17.14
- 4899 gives 20.03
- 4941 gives 20.4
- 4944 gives 22.23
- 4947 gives 23.01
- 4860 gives 19.96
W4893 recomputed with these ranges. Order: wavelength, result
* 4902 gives 19.18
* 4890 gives 17.47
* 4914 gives 22.29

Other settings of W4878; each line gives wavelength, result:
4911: 19.73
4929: 22.6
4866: 15.85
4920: 18.42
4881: 14.34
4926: 21.42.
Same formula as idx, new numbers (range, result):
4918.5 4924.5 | 18.8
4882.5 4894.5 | 17.3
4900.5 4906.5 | 19.6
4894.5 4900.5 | 21.4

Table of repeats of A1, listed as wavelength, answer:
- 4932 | 19.95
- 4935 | 20.44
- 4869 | 16.21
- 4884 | 13.43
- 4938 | 20.36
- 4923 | 19.08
